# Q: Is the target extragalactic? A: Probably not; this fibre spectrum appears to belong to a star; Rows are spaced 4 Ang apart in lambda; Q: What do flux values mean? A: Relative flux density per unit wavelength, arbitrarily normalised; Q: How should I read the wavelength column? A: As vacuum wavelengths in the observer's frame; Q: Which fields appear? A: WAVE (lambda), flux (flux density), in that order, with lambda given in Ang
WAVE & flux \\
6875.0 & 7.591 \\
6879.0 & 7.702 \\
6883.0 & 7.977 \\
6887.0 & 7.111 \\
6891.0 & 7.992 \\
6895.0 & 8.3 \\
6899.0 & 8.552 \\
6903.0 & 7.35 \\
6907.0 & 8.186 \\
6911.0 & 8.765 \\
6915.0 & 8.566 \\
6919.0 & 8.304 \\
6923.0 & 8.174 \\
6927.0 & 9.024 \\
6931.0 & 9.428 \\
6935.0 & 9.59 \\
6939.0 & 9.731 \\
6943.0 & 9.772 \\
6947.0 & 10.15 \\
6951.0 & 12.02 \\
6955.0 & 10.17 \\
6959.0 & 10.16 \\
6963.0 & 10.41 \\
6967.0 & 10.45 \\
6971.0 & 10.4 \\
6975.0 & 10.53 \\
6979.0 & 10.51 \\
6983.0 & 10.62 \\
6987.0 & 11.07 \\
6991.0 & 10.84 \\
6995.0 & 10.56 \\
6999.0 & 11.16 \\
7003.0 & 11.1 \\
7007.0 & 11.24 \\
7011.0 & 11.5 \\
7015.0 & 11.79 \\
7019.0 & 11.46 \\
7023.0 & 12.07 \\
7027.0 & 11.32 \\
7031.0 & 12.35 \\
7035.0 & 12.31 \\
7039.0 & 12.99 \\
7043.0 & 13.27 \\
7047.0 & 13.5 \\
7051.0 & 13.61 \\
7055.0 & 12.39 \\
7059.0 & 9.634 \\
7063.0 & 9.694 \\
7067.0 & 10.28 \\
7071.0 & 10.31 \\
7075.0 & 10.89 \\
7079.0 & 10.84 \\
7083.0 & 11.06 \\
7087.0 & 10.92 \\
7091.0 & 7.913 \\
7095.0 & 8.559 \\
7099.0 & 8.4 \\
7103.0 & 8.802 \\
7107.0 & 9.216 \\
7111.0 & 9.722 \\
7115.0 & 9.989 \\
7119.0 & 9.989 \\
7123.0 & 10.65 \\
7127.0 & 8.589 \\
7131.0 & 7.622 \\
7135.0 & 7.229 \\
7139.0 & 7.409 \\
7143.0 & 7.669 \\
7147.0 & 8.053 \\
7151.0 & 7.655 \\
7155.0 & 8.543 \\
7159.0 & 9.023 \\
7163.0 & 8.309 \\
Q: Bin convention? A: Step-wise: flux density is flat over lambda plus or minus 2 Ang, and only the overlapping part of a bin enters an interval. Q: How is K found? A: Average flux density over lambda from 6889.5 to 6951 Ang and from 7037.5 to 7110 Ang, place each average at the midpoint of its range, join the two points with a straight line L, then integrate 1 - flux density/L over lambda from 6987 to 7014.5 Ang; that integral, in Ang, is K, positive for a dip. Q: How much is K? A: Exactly -3.60 Ang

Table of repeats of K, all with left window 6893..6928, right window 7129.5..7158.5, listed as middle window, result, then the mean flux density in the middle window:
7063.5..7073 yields -2.6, 10.2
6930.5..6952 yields -4.7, 10.1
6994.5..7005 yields -3.7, 11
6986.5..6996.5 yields -3.2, 10.8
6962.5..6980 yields -4.8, 10.5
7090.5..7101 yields -0.6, 8.34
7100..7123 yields -5.0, 9.59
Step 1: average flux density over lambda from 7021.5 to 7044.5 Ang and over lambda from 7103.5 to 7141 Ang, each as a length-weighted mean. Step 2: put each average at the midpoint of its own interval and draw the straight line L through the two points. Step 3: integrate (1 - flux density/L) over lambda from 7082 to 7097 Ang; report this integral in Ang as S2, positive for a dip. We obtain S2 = 1.0 Ang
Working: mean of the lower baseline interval 12.4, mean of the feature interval 9.52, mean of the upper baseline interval 8.93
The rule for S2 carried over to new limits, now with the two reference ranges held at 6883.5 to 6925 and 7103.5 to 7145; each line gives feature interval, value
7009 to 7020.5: -4.2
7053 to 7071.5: -4.0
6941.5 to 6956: -4.1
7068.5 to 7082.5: -3.3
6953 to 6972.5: -4.7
